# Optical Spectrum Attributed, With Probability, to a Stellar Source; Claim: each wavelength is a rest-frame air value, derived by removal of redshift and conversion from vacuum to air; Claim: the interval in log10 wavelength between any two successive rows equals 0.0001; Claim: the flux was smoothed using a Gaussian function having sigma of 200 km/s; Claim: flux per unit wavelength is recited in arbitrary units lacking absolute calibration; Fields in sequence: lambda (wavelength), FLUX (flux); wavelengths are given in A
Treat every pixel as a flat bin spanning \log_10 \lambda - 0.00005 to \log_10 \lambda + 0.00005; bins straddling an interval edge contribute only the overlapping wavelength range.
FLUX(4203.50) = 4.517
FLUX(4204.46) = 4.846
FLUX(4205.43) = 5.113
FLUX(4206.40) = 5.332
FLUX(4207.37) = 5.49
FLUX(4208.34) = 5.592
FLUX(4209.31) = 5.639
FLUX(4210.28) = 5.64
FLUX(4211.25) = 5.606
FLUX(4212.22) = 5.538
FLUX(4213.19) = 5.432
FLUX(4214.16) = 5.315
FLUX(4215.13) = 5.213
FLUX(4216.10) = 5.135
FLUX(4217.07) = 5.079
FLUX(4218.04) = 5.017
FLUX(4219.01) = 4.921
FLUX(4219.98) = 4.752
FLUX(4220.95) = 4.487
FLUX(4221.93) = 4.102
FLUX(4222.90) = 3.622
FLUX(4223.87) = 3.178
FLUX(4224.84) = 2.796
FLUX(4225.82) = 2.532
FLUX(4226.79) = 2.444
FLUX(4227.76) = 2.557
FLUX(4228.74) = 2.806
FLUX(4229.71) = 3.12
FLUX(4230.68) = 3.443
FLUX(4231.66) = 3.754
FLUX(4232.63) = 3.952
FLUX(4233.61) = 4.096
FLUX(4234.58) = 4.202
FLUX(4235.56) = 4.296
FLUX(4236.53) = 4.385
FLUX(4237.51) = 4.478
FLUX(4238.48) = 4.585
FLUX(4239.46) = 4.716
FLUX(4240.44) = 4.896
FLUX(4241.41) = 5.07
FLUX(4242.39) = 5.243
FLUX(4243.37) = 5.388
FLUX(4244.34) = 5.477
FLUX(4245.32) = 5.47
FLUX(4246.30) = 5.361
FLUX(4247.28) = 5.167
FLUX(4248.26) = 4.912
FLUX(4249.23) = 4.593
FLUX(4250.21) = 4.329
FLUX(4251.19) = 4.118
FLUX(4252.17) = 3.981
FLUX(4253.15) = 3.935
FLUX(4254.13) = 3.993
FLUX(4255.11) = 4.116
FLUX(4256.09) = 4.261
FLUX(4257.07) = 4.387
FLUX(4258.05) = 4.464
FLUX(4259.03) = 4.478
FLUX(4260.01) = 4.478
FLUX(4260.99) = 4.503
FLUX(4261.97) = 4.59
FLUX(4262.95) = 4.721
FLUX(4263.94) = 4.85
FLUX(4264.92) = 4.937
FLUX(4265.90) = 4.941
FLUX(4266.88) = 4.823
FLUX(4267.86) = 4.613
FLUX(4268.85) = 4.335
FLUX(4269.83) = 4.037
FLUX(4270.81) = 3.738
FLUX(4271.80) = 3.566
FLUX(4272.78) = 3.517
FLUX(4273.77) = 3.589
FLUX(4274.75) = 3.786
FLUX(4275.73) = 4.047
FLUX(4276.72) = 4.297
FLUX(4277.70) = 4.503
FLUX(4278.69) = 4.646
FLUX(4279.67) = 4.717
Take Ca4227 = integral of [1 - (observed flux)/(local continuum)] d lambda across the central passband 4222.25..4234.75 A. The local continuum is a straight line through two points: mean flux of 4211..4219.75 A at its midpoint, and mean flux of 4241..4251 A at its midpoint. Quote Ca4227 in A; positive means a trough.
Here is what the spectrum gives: 4.6 A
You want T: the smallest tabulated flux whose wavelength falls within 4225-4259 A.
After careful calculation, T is 2.444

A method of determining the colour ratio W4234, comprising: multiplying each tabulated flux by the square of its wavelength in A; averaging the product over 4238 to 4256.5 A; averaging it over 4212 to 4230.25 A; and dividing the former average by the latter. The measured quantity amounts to 1.17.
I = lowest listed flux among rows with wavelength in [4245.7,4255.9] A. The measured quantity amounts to 3.935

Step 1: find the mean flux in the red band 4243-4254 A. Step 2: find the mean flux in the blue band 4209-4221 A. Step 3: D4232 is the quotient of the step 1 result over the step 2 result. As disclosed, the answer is 0.9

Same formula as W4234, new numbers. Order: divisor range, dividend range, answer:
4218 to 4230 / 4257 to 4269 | 1.34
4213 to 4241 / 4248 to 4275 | 1.07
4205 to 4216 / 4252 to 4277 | 0.81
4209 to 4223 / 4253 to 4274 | 0.87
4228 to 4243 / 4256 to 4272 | 1.08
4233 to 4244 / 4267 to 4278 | 0.87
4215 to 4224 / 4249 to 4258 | 0.93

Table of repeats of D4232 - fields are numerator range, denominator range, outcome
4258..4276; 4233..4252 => 0.91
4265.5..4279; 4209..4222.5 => 0.81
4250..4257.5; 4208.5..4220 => 0.78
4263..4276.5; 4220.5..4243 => 1.09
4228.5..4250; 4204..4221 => 0.86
